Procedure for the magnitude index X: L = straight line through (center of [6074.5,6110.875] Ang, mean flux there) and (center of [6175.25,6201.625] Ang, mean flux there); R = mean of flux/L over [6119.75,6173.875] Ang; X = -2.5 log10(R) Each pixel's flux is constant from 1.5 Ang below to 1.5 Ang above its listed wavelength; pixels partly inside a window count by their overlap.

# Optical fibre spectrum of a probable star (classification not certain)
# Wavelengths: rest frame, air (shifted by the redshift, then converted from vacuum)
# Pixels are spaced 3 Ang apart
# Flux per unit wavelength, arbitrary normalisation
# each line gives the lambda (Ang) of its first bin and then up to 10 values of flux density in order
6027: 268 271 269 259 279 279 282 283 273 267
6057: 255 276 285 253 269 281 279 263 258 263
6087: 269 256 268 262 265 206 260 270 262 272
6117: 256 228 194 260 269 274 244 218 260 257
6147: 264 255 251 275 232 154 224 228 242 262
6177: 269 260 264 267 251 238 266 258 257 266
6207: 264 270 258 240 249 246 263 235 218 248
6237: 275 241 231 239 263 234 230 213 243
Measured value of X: 0.08 mag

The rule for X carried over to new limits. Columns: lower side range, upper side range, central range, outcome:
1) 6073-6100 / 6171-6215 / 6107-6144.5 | 0.05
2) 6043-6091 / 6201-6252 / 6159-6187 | 0.07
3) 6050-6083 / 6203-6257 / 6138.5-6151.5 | 0.01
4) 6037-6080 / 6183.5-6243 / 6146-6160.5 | 0.02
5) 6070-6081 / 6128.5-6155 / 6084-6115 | 0.03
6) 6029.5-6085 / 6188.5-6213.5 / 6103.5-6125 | 0.07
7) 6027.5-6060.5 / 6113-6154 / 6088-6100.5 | -0.01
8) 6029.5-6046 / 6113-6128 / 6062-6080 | -0.04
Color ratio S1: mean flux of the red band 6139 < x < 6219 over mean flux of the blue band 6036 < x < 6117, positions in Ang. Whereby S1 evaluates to 0.9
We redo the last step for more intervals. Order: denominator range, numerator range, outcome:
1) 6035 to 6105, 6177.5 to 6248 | 0.95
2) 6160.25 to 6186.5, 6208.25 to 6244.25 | 1.03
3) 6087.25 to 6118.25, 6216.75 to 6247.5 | 0.95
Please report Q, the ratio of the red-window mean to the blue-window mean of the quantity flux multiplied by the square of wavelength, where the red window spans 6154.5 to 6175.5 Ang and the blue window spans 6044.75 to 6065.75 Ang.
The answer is 0.9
